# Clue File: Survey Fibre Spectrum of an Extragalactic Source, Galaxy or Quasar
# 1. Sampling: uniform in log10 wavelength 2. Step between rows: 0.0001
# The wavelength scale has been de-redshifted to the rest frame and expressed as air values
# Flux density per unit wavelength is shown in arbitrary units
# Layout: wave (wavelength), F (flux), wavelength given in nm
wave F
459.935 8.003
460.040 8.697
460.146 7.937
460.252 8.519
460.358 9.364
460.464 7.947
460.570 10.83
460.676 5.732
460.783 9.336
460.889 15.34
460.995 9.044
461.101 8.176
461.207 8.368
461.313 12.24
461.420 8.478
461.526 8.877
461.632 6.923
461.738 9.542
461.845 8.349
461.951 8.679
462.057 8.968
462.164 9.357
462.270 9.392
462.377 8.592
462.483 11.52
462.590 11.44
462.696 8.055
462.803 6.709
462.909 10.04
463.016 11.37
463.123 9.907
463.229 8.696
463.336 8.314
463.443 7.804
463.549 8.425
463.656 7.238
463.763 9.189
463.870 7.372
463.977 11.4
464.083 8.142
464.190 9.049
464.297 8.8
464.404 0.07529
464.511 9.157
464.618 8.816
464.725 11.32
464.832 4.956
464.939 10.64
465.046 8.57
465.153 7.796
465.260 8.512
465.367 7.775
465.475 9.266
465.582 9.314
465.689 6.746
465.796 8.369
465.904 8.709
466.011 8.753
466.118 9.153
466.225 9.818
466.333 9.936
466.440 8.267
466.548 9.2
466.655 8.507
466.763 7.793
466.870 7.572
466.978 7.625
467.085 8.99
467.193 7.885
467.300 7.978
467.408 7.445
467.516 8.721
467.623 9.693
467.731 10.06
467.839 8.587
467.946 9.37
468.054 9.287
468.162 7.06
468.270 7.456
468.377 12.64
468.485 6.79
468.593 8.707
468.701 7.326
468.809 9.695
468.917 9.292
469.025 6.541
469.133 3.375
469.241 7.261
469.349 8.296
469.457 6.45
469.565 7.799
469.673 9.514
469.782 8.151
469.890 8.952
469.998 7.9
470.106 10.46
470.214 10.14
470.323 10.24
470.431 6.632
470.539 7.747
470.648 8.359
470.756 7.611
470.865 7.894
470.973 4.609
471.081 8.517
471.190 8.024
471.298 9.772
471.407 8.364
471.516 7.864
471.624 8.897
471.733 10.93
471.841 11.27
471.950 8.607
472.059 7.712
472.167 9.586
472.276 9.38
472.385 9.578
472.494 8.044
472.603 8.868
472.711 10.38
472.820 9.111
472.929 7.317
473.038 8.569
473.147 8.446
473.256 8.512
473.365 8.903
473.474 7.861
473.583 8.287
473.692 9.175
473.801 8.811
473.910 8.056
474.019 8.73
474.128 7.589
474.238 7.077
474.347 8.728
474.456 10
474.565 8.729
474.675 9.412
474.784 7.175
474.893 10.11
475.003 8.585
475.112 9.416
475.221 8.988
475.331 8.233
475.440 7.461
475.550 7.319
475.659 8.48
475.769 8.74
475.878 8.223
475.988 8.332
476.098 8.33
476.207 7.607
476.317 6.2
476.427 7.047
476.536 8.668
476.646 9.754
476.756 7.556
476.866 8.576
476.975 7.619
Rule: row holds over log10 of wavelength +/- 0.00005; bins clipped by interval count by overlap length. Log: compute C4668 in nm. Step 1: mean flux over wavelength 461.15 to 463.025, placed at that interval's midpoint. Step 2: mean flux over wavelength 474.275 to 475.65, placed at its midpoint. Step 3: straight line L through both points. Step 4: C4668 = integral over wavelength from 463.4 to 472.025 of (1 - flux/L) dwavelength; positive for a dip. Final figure 0.56 nm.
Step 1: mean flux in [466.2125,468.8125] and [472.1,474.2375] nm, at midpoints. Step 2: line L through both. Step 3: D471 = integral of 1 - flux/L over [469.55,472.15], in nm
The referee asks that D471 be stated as 0.01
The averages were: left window 8.62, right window 8.65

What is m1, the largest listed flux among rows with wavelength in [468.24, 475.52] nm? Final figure 12.64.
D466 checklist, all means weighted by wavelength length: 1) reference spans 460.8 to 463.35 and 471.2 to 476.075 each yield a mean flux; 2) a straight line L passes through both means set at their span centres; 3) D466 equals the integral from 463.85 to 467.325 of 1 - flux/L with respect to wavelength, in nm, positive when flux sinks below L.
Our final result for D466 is 0.32 nm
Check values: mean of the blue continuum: 9.45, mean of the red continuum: 8.71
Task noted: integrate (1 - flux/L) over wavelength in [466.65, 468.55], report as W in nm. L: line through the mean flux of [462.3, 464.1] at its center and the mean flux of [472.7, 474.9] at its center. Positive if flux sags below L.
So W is 0.07 nm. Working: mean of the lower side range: 9.09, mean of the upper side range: 8.55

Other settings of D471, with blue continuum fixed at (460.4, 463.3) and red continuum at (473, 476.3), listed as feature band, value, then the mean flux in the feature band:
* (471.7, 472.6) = -0.07 nm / 9.32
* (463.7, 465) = 0.13 nm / 8.24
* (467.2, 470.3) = 0.16 nm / 8.4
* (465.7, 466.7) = 0.02 nm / 8.88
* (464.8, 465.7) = 0.08 nm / 8.32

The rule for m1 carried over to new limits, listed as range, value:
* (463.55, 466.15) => 11.4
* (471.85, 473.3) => 10.38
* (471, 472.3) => 11.27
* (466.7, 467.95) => 10.06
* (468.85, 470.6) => 10.46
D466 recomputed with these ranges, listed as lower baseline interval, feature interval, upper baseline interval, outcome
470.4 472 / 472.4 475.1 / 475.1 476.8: -0.131 nm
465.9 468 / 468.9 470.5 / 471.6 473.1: 0.162 nm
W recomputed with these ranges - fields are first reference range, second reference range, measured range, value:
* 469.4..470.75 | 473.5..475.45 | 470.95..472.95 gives -0.08 nm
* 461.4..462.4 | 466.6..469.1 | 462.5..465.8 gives 0.04 nm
